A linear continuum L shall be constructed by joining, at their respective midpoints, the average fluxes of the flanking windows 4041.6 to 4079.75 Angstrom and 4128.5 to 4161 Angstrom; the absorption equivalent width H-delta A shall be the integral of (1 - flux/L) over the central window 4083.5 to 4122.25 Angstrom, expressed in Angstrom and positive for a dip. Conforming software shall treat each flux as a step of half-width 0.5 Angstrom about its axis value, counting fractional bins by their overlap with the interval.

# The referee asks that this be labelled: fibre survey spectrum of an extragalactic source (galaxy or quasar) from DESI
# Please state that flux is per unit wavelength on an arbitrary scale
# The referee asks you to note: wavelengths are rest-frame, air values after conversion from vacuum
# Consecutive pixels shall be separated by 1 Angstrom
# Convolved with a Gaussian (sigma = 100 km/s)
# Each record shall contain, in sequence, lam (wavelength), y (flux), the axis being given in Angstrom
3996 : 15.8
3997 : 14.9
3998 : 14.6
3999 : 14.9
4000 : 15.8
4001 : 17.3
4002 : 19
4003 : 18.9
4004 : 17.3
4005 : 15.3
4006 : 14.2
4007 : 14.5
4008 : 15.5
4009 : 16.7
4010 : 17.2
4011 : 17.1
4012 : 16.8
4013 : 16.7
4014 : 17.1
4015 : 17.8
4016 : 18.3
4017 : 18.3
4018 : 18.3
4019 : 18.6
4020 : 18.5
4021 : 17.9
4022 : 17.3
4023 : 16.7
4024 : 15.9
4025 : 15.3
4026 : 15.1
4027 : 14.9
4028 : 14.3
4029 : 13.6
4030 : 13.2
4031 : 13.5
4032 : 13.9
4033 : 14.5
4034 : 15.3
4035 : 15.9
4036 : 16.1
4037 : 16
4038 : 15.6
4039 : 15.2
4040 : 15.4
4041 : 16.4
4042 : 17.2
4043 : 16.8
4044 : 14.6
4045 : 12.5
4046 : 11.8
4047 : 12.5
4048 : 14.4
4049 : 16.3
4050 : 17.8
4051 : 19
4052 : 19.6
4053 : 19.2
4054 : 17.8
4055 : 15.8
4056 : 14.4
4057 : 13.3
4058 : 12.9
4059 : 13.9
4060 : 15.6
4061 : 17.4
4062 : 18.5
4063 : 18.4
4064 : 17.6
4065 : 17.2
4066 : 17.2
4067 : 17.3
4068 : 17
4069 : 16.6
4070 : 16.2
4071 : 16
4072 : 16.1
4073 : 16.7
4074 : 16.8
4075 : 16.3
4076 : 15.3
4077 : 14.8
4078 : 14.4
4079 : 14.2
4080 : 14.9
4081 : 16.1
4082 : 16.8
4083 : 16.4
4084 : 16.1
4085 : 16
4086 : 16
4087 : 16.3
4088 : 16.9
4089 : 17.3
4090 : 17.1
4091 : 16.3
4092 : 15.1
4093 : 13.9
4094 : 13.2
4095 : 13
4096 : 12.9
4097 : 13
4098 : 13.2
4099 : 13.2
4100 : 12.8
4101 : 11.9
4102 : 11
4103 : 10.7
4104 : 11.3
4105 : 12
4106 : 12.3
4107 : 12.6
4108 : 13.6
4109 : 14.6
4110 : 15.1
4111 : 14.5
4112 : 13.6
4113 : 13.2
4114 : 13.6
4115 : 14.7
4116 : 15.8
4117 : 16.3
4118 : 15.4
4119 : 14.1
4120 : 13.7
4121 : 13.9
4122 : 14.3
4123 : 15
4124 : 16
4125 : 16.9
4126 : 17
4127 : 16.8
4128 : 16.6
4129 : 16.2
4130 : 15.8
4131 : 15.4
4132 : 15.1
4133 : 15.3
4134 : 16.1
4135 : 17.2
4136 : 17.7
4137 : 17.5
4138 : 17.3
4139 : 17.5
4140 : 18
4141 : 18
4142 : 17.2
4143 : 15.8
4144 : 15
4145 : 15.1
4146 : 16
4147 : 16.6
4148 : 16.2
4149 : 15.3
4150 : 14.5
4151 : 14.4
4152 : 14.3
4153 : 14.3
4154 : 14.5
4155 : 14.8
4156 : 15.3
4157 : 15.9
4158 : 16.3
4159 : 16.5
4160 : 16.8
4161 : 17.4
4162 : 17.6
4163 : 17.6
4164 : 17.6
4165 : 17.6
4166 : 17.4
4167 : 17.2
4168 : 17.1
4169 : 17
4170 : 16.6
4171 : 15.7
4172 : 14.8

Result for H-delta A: 4.6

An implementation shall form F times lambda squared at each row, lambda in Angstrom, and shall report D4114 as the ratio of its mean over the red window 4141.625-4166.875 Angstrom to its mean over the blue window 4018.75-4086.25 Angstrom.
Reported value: 1.06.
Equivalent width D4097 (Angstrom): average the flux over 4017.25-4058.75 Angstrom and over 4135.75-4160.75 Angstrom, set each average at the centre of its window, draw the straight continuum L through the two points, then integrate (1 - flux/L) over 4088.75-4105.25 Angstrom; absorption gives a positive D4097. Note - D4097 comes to 2.60 Angstrom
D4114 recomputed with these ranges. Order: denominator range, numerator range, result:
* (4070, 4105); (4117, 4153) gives 1.10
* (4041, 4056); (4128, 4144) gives 1.08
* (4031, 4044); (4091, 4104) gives 0.85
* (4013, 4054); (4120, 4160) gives 1.05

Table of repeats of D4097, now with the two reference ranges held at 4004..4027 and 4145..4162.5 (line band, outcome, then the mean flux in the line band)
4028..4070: 1.81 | 15.8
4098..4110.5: 2.68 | 12.6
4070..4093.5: 0.47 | 15.9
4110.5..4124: 1.21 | 14.5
